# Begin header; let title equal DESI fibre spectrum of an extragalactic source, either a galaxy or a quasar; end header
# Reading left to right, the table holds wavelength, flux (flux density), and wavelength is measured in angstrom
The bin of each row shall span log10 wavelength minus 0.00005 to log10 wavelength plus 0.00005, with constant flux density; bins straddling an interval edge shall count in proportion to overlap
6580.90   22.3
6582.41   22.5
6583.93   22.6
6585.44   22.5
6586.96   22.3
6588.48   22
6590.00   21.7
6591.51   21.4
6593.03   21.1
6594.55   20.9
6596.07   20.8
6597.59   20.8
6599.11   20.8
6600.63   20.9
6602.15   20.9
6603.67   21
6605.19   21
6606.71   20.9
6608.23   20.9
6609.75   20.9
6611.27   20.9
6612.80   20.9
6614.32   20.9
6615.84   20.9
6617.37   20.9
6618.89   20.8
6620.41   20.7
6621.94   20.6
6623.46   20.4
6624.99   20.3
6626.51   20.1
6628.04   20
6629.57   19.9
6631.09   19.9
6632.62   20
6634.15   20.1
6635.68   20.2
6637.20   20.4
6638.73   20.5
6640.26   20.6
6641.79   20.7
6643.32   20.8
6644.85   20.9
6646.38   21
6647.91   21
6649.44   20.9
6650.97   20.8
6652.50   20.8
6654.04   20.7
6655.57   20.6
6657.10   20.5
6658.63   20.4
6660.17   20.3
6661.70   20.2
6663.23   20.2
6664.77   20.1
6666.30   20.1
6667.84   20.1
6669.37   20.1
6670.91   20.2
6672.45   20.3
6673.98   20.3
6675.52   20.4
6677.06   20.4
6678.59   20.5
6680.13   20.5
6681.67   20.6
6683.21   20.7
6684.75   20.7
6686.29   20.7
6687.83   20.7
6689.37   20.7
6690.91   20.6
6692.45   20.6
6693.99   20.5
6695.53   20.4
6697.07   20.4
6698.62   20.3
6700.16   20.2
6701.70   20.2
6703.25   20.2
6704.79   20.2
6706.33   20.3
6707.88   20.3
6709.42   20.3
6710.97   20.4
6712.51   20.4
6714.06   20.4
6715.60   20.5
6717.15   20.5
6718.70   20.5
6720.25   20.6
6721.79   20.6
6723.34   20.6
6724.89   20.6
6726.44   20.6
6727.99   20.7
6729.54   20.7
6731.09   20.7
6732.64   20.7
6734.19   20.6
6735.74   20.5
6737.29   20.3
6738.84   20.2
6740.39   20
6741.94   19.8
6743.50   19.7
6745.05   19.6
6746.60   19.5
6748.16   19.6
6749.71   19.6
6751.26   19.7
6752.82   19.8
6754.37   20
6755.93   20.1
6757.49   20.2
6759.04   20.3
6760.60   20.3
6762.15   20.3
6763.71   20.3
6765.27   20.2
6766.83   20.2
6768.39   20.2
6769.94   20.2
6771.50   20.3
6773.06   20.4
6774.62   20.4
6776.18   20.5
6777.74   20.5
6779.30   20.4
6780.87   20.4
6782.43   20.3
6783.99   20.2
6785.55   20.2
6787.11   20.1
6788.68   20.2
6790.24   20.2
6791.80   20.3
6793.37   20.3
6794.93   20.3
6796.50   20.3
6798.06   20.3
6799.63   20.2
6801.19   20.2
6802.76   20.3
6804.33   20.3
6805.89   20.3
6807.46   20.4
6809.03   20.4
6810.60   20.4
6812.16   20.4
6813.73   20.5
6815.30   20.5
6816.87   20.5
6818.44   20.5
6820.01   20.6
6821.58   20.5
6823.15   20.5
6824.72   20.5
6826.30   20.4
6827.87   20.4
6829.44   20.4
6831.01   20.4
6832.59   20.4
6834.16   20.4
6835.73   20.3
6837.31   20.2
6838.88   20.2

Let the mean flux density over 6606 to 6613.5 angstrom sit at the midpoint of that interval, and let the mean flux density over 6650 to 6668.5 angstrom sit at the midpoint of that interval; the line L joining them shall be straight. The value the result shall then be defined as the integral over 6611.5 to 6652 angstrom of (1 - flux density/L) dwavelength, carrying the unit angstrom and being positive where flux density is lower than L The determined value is 0.24 angstrom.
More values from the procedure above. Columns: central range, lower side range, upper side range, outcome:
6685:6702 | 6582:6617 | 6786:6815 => 0.3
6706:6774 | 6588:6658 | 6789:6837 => 0.8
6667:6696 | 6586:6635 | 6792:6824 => 0.2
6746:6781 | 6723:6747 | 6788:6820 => 0.3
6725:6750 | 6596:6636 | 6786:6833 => 0.3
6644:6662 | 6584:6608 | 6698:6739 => 0.2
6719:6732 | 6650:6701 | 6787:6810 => -0.2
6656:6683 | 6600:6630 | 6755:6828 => 0.3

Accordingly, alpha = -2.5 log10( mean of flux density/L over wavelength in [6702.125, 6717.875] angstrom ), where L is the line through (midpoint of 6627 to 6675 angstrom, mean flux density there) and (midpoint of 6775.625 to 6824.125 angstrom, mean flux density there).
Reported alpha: 0.00 mag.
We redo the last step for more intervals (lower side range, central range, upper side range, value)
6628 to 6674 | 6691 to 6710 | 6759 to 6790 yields 0.001 mag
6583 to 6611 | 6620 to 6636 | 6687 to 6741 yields 0.047 mag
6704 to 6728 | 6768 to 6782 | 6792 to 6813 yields 0.000 mag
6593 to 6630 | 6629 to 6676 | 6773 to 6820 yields 0.011 mag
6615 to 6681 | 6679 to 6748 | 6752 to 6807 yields -0.002 mag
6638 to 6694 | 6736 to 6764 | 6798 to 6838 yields 0.026 mag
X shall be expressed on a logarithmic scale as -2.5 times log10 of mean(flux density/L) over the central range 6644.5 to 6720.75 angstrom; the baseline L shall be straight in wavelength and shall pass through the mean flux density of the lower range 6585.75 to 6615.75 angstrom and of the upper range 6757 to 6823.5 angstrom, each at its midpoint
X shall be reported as 0.017 mag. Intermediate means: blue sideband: 21.1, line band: 20.5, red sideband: 20.3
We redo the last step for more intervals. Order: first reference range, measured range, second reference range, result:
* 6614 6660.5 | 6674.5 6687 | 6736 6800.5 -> -0.01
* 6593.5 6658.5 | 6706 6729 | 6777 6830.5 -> 0.00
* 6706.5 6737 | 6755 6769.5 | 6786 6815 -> 0.01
